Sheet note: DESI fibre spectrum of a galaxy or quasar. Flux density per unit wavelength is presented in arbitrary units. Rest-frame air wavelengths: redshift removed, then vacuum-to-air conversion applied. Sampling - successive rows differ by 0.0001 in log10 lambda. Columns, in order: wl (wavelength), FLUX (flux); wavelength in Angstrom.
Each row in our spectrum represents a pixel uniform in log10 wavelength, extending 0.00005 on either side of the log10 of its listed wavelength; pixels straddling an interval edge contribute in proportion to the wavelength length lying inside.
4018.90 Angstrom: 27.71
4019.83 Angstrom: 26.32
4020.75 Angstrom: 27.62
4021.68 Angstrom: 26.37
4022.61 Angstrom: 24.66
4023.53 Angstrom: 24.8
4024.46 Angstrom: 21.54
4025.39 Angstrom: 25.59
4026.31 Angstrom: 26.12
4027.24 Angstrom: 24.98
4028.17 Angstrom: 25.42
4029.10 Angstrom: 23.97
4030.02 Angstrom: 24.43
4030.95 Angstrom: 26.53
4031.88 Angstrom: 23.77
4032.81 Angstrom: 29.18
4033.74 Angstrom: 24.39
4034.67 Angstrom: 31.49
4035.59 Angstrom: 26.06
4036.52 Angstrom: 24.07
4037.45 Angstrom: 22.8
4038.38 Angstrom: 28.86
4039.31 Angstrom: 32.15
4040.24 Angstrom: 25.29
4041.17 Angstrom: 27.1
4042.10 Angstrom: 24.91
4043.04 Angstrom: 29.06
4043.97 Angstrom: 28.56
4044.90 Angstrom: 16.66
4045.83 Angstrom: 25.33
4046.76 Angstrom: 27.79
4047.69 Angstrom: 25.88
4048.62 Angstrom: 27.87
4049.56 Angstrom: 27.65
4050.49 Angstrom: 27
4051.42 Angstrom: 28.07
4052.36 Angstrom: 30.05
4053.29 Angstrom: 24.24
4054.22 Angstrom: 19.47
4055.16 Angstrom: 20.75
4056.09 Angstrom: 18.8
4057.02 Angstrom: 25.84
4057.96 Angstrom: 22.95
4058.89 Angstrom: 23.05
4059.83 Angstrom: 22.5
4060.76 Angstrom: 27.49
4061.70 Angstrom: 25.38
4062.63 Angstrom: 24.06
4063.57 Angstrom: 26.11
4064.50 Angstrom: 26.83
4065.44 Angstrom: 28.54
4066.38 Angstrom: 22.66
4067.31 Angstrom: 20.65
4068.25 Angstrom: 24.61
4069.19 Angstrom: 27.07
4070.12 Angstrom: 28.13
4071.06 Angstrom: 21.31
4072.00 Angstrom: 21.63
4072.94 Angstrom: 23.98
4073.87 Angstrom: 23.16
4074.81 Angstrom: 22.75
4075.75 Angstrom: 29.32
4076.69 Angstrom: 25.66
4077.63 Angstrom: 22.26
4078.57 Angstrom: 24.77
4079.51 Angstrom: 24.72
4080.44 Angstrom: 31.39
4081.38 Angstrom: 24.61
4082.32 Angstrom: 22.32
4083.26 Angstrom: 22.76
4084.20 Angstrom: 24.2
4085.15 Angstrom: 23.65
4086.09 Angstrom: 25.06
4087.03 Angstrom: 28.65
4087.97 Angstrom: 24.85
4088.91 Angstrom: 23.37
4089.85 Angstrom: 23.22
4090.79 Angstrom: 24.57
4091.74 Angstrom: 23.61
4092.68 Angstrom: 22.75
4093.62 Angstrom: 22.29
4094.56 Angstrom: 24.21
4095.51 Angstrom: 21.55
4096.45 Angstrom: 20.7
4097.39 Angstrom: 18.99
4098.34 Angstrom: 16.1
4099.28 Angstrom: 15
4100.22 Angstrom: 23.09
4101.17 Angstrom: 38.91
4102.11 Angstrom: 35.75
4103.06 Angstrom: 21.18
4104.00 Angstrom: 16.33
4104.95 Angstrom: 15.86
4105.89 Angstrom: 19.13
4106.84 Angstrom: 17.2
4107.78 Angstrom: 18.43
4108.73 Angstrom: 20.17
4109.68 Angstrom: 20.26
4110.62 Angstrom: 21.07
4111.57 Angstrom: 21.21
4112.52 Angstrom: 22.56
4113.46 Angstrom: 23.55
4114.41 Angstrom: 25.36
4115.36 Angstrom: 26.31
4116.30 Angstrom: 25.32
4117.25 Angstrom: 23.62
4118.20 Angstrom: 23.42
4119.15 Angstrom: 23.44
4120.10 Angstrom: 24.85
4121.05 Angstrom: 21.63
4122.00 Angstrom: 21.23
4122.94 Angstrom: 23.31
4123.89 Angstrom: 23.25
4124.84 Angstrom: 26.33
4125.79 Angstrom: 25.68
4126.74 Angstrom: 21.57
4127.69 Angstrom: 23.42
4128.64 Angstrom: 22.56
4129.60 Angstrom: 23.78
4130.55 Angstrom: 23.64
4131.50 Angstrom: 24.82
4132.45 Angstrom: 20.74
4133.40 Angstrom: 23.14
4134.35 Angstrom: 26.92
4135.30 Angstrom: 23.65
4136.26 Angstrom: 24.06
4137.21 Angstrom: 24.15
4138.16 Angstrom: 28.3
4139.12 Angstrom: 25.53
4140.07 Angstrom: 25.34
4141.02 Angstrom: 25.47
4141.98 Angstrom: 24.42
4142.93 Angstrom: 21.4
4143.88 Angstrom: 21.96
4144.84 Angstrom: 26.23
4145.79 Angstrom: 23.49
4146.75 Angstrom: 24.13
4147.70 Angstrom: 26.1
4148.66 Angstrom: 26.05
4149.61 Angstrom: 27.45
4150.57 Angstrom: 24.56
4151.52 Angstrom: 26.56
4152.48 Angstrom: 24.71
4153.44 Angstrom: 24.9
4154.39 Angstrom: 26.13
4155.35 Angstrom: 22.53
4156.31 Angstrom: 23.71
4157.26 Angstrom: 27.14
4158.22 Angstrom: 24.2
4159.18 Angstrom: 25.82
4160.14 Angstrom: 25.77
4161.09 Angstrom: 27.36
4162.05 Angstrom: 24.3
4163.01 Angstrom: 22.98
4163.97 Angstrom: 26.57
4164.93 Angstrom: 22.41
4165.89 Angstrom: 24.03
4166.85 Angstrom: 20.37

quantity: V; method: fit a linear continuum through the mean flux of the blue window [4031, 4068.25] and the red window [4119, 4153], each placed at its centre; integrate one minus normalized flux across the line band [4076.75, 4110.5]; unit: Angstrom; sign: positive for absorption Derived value 2.6 Angstrom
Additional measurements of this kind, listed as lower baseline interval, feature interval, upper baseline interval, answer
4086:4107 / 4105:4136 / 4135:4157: 1.3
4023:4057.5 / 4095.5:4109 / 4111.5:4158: 1.9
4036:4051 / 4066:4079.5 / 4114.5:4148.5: 0.7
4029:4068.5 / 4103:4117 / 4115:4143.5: 1.9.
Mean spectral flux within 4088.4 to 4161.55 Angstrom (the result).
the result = 23.6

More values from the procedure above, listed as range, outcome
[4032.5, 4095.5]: 25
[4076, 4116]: 23.1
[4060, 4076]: 24.8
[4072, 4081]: 25.2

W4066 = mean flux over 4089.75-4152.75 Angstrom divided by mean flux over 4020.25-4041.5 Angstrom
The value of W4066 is 0.9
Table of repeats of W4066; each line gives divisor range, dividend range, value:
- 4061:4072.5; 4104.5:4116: 0.85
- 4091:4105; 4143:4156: 1.10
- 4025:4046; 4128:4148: 0.93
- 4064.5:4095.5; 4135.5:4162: 1.03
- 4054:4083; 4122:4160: 1.01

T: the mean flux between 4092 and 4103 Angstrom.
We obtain 23.5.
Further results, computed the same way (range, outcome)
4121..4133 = 23.3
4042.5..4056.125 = 25.3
